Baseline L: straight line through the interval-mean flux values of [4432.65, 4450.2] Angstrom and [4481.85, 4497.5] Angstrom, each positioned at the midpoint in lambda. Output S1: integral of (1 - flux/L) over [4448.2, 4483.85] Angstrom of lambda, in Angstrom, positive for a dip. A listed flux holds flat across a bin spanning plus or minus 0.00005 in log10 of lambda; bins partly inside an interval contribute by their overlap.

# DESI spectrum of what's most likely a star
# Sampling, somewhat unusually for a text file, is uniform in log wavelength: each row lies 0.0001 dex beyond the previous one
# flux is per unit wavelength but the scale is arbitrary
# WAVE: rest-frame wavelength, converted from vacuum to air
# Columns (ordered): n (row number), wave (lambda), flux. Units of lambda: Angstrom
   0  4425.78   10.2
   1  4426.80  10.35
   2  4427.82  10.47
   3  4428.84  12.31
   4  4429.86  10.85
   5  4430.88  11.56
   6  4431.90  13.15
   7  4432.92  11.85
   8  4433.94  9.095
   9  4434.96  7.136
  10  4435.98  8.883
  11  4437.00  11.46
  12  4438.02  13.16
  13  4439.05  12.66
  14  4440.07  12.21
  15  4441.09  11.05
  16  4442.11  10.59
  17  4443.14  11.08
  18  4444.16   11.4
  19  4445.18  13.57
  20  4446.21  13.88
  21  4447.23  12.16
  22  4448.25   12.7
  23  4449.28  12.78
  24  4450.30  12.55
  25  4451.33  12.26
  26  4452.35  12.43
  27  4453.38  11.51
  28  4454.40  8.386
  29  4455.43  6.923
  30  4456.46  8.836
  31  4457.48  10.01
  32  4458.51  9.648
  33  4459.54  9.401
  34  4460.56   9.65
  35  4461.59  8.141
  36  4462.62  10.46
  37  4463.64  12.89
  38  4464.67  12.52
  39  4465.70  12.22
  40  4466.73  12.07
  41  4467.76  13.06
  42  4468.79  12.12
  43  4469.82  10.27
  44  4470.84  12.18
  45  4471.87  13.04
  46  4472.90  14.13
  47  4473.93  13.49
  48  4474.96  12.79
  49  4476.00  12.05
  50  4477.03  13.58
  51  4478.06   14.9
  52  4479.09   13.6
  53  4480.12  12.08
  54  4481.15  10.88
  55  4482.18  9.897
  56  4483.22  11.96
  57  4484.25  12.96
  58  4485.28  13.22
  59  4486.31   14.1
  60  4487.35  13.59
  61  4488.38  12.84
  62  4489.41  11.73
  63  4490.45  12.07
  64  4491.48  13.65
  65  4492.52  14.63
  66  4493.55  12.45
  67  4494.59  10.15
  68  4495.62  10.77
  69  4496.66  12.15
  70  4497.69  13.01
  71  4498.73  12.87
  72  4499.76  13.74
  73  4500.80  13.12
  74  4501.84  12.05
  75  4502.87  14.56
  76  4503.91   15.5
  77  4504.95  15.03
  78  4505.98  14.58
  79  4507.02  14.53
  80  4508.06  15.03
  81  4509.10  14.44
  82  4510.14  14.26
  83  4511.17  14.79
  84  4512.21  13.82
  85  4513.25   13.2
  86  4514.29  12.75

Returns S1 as 1.3 Angstrom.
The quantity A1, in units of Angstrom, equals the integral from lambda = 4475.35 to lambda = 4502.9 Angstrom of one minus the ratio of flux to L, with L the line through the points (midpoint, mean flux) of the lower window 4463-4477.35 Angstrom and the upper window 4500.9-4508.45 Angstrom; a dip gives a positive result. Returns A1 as 1.8 Angstrom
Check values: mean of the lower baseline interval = 12.6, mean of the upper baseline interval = 14.4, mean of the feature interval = 12.7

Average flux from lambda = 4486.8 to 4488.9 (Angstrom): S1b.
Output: 13.2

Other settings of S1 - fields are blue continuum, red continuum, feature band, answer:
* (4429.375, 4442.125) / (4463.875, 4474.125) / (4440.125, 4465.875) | 1.5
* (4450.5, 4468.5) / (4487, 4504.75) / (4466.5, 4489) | -1.7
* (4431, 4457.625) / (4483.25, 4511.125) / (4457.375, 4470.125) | 1.1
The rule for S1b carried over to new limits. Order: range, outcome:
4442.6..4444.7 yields 11.3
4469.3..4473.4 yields 12.4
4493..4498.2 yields 11.7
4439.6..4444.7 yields 11.3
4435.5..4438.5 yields 11.2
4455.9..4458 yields 9.37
